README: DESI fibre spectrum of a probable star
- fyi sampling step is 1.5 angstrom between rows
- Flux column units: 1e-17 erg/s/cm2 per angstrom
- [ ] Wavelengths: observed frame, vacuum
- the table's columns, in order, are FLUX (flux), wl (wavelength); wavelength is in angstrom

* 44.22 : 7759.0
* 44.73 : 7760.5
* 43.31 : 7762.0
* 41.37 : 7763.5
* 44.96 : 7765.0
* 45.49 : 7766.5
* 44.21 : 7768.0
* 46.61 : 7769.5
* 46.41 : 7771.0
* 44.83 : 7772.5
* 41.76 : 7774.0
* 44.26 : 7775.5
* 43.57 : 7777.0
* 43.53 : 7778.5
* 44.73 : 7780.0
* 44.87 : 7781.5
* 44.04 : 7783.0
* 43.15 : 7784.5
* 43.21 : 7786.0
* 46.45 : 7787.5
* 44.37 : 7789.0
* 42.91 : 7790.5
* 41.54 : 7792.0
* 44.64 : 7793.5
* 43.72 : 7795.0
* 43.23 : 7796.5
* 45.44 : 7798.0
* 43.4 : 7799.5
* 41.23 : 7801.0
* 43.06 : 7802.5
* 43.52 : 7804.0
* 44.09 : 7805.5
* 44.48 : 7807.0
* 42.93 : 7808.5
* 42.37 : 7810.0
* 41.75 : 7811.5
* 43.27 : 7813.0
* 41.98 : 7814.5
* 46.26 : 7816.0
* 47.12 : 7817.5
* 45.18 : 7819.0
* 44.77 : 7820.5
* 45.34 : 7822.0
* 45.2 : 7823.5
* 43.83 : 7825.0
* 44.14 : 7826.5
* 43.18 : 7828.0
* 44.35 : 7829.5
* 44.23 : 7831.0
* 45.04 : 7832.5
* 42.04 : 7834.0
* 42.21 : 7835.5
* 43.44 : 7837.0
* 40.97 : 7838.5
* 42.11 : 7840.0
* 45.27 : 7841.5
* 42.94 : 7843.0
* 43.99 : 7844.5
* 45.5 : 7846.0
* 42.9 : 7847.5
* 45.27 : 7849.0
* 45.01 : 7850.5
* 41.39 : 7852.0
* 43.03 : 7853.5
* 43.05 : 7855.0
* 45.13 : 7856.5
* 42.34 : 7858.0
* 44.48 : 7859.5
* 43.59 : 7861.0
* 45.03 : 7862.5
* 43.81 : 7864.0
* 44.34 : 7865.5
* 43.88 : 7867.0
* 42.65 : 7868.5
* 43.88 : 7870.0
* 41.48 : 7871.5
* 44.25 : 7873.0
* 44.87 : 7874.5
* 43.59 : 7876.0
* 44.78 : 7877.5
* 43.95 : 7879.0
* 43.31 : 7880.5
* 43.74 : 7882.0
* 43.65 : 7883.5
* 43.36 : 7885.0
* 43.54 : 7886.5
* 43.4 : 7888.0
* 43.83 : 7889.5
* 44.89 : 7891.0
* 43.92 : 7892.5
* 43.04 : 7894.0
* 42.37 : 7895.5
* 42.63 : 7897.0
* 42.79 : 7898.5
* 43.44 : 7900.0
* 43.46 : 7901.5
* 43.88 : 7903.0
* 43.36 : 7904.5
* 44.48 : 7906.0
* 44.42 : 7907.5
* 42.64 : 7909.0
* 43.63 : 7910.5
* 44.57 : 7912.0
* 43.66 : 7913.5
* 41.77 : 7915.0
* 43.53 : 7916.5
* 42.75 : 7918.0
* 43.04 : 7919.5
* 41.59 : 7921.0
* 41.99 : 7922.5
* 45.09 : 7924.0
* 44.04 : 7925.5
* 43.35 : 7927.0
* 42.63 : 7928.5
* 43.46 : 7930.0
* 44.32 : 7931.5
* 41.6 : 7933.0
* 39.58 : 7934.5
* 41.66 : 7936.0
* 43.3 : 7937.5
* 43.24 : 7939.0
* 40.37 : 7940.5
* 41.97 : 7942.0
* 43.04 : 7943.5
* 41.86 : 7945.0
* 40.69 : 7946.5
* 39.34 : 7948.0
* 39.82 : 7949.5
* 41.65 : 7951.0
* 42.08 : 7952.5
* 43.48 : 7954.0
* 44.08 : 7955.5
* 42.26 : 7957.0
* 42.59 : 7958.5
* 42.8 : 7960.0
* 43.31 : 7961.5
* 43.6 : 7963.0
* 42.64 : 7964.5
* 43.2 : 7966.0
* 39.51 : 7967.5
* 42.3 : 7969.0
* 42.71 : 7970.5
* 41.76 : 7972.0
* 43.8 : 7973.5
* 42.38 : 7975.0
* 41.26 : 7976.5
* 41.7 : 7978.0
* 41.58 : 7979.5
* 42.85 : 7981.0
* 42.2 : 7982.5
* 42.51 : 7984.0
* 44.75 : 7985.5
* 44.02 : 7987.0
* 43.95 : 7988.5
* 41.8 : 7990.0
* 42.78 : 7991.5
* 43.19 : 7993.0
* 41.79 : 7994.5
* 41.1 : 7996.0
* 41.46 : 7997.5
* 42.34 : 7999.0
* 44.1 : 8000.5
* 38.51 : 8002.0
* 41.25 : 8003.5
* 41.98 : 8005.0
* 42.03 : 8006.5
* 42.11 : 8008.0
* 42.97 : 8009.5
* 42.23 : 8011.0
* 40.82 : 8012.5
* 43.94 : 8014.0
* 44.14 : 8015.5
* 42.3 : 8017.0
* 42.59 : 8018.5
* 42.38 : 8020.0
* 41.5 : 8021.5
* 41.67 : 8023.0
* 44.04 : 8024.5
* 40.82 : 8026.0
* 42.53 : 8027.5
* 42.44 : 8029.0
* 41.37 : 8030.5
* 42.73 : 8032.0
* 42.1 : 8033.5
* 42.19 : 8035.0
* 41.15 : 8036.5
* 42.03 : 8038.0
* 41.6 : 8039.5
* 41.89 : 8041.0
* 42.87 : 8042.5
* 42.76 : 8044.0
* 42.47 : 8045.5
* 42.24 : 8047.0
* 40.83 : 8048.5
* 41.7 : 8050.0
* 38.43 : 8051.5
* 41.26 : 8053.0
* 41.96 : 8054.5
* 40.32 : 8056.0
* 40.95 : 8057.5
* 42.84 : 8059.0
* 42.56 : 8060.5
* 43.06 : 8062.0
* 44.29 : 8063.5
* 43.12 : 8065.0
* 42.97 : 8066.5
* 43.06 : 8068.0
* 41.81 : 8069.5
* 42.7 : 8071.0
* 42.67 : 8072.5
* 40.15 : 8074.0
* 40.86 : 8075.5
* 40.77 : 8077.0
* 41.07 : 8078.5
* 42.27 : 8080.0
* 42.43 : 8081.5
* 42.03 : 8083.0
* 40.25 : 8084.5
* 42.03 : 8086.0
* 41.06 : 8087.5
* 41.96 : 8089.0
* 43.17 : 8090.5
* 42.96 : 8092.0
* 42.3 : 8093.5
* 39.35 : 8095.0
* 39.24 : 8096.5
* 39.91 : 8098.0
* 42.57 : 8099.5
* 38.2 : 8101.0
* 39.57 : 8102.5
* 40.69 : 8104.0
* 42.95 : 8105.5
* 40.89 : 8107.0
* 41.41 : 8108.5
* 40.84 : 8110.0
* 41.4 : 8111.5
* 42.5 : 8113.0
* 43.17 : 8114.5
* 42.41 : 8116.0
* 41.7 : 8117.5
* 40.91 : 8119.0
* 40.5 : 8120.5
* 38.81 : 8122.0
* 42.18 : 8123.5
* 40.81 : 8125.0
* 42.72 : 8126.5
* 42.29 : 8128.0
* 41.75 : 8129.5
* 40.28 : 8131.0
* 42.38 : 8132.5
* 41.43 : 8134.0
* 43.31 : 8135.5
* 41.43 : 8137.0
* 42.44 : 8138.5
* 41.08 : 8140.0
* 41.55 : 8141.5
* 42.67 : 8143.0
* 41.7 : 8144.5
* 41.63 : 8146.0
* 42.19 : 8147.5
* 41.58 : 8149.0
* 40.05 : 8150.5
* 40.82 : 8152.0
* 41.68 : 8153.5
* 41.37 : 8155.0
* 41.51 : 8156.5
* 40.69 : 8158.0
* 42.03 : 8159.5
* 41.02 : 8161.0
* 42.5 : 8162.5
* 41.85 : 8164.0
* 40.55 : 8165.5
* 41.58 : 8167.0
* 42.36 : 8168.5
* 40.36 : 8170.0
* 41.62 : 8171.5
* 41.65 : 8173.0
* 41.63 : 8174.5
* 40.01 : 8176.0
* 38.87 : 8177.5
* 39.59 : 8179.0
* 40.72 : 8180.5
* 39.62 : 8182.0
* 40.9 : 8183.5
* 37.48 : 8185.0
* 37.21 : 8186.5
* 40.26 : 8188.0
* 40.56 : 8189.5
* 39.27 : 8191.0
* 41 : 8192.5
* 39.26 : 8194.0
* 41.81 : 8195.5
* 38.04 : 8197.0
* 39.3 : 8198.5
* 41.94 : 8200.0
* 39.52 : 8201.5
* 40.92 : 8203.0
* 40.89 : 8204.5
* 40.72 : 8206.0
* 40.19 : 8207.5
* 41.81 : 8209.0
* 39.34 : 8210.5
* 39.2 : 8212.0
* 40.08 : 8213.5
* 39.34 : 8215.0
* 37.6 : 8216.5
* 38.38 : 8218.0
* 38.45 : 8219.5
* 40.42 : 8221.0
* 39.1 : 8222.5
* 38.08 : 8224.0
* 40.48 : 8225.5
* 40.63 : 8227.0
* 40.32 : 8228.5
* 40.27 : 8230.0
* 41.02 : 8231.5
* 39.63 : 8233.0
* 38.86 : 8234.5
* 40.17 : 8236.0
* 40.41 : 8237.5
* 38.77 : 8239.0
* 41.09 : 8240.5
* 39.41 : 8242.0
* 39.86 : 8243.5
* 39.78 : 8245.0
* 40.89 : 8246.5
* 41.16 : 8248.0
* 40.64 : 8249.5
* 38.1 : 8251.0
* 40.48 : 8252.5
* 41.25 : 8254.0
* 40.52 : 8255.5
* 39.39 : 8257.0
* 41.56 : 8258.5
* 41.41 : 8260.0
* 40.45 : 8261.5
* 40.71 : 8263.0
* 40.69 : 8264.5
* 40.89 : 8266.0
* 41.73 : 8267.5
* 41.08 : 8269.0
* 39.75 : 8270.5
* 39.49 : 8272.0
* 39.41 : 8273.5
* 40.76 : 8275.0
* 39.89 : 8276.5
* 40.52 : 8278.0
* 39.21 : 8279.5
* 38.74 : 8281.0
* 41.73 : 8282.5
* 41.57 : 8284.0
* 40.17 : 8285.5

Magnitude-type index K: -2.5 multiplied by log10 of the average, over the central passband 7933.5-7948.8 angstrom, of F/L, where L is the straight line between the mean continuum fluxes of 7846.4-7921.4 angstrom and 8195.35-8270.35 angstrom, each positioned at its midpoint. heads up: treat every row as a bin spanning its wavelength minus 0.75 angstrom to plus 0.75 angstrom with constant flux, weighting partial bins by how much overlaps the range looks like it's 0.04 mag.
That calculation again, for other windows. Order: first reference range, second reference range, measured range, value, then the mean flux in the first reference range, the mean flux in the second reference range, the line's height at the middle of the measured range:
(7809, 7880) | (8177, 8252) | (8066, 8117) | -0.01 mag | 43.8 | 39.8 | 41.2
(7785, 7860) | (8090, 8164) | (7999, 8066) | 0.00 mag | 43.7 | 41.4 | 42.2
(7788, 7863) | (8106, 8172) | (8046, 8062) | 0.02 mag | 43.7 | 41.5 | 42.1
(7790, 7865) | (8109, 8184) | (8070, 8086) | 0.01 mag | 43.7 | 41.4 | 41.9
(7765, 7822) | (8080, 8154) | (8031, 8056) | 0.01 mag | 44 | 41.5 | 42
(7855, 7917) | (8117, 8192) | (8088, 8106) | 0.01 mag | 43.6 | 41.1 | 41.6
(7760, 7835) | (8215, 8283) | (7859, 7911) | -0.01 mag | 44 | 40.1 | 43.2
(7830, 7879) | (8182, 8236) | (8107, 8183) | -0.02 mag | 43.6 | 39.8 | 40.5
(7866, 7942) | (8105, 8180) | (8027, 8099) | 0.01 mag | 43.2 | 41.4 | 42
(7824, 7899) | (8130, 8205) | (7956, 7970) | 0.01 mag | 43.6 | 40.9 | 42.7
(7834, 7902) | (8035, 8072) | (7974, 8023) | 0.00 mag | 43.6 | 42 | 42.5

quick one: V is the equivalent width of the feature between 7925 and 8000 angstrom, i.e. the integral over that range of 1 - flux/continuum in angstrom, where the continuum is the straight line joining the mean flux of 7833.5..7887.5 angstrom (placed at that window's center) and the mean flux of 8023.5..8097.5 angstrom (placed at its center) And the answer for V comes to 0.6 angstrom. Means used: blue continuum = 43.6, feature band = 42.4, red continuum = 41.9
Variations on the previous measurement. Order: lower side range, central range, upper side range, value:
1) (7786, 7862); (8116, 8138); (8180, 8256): -0.4 angstrom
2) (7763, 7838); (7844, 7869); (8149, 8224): -0.3 angstrom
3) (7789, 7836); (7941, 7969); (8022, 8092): 0.4 angstrom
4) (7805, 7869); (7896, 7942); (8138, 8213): 0.1 angstrom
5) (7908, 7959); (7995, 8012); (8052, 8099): 0.1 angstrom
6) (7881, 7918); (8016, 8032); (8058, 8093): 0.1 angstrom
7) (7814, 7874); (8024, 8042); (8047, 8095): 0.0 angstrom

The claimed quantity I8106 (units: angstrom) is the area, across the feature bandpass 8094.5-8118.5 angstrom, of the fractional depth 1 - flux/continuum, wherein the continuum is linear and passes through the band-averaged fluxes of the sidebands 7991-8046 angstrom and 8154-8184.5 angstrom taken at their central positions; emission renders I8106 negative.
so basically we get 0.2 angstrom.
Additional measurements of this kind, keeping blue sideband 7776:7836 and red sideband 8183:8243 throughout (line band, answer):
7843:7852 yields -0.1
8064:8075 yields -0.3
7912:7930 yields -0.2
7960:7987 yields -0.2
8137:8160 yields -0.6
